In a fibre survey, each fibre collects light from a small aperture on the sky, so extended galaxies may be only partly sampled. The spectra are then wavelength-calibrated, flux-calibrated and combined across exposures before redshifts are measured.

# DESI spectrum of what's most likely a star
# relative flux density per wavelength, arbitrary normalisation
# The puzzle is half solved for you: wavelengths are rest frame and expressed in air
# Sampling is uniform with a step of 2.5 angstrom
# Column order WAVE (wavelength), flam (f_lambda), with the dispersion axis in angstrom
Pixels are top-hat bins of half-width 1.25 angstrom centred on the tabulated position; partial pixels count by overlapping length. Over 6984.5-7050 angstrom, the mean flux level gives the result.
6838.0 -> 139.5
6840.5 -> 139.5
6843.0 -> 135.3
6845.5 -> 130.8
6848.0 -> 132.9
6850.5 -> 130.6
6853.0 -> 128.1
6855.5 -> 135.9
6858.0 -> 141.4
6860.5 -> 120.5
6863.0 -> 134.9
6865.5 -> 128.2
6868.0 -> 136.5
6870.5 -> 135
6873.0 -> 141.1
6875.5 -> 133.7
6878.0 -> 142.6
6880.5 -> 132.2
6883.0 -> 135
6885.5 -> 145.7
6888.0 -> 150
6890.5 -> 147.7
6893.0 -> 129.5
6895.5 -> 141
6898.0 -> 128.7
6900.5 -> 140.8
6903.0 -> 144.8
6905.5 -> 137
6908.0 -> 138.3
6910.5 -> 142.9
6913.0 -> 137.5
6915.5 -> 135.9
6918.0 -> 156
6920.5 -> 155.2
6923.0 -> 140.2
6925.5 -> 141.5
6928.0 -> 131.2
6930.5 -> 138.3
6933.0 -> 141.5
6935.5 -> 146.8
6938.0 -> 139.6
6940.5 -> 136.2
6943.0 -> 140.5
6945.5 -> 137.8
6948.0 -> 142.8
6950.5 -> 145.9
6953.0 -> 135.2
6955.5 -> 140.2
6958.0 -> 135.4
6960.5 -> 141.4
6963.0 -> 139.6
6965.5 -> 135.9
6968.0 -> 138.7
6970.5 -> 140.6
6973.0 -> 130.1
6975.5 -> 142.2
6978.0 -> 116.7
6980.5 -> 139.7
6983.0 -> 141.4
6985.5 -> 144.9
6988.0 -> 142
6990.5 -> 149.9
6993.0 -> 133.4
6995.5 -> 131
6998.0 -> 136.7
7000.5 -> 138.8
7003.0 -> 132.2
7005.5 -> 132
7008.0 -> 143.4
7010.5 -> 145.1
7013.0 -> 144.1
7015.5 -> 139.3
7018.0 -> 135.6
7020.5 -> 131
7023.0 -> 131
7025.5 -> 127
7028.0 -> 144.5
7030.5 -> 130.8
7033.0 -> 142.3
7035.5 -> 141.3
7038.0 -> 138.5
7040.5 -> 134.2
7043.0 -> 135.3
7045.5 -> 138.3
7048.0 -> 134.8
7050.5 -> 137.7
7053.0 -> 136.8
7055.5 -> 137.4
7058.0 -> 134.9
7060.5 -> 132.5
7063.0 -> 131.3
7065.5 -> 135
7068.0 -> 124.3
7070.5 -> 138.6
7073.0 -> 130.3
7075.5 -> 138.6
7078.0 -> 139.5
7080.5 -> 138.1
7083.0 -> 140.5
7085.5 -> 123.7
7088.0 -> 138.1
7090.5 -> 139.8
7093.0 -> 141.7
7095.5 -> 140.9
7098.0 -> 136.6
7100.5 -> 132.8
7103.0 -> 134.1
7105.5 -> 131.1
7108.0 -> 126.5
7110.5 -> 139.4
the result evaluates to 138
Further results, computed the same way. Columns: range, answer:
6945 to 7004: 138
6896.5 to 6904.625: 138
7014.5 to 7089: 135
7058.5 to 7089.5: 134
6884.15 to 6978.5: 140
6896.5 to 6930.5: 141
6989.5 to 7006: 136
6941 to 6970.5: 139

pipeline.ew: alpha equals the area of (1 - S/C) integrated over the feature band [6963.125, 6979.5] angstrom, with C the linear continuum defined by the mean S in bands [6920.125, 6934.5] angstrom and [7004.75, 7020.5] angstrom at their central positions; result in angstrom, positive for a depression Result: 0.6 angstrom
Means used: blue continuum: 141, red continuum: 139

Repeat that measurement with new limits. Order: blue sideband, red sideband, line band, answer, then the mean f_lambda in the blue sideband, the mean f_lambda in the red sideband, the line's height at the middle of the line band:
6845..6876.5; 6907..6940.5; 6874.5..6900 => -0.4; 133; 142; 137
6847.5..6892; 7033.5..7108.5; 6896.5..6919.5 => -0.7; 136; 136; 136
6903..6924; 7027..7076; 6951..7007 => 0.9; 143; 136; 140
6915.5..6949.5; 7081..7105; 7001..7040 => 0.5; 142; 136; 139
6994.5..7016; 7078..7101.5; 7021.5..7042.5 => 0.3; 138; 137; 138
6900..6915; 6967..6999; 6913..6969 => -0.7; 140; 137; 139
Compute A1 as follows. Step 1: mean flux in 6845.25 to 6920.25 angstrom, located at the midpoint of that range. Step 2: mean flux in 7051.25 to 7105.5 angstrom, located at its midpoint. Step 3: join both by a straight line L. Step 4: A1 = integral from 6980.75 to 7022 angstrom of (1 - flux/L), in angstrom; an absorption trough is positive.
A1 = -0.8 angstrom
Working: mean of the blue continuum 137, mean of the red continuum 135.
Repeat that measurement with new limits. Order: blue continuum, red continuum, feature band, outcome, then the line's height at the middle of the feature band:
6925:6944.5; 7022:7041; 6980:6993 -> -0.5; 138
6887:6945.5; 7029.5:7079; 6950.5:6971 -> 0.1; 139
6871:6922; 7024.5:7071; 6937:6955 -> -0.1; 139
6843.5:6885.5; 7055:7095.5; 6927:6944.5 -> -0.6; 135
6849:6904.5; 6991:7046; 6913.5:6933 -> -0.8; 137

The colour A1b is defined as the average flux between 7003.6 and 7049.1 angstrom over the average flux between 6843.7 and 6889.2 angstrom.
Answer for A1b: 1.01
